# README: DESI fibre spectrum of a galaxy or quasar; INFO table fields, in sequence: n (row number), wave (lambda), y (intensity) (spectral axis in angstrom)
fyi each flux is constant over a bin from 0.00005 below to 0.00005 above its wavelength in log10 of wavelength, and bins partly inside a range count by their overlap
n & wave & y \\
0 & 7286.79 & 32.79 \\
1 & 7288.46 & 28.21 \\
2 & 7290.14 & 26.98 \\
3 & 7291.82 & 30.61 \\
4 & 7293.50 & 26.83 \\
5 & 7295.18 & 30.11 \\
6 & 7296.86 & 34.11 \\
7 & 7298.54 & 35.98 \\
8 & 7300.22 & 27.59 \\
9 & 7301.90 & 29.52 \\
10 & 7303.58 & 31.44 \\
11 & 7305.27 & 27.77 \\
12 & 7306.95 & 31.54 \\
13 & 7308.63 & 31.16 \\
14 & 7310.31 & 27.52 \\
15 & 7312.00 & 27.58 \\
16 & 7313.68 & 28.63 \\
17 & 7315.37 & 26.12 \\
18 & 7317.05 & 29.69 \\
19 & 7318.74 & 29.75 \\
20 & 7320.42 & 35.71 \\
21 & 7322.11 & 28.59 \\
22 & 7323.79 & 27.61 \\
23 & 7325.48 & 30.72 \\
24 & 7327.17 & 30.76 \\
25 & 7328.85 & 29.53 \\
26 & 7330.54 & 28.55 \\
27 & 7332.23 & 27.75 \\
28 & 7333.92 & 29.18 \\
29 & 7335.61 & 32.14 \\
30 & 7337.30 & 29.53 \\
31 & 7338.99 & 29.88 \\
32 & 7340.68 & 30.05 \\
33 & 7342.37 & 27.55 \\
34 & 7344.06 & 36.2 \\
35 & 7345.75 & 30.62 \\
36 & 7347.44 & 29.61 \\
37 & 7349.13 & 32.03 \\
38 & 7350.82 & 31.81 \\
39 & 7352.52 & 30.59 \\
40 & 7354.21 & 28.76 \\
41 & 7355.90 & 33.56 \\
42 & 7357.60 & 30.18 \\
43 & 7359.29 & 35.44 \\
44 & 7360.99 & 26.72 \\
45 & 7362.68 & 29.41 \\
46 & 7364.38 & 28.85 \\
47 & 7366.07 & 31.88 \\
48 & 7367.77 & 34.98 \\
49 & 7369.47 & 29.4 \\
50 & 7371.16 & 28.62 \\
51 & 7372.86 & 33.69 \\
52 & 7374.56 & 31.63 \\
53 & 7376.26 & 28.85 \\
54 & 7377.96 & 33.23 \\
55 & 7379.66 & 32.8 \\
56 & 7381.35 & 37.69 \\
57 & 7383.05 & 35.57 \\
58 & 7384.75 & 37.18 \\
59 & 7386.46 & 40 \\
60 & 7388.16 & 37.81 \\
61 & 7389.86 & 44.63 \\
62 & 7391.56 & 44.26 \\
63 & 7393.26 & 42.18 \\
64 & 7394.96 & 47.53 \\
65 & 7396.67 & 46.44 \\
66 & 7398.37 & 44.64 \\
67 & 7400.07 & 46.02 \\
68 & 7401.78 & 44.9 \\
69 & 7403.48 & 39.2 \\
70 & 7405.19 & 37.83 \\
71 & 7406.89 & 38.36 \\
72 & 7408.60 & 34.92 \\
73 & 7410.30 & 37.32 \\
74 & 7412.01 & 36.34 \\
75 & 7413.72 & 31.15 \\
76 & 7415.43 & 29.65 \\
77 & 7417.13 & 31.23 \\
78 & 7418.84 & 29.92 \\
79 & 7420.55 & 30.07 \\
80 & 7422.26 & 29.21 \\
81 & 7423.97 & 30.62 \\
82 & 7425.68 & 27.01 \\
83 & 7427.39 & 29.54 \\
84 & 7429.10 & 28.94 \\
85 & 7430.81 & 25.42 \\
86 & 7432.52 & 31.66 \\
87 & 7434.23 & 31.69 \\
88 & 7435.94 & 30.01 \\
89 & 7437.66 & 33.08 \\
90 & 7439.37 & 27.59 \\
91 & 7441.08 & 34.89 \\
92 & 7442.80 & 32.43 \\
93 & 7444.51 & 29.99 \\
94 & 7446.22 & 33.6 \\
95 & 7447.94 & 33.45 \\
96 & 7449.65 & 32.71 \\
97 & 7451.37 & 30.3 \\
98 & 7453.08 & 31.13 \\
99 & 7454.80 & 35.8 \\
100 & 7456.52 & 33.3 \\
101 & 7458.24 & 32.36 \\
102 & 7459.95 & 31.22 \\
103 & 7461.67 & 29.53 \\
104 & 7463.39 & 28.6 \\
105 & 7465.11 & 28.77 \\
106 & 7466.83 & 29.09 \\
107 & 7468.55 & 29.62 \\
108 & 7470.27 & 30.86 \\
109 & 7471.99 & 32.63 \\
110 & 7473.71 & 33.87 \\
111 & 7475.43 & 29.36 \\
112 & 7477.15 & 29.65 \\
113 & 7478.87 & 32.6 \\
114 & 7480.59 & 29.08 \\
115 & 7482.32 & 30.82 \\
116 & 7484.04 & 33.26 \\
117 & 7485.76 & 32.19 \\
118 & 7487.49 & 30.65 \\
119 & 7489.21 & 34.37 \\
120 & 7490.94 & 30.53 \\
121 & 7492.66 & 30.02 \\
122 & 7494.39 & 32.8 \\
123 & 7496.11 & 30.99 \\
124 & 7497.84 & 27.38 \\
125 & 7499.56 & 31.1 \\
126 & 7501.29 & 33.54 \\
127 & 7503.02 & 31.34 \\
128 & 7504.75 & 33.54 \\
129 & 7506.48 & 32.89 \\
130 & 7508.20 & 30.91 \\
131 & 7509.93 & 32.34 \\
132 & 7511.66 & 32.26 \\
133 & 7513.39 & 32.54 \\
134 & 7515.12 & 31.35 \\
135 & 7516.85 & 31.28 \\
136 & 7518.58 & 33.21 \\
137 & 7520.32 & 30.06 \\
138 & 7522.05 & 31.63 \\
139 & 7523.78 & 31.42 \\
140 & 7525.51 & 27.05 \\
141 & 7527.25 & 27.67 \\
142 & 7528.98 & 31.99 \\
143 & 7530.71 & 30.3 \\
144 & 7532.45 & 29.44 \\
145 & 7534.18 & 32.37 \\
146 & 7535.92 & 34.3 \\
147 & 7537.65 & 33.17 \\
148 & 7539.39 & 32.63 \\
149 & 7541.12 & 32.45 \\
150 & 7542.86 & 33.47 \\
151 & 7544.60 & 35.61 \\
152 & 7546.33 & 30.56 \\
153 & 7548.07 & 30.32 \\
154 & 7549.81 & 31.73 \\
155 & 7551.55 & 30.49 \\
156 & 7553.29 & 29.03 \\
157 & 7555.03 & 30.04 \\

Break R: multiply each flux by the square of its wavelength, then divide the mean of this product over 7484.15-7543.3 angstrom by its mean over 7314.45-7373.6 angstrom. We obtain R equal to 1.09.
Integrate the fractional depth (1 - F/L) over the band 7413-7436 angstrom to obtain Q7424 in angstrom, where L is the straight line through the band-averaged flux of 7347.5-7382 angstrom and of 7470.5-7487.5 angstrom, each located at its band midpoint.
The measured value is 1.3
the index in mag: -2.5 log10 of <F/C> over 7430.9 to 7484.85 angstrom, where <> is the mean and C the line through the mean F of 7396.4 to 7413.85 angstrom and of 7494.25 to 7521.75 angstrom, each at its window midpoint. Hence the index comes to 0.14 mag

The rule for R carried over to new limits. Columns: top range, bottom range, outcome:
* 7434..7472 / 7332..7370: 1.05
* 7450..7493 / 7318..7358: 1.06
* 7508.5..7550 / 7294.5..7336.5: 1.12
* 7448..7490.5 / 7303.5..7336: 1.11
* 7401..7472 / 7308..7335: 1.13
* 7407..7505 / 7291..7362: 1.07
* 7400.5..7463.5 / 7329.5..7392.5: 1.02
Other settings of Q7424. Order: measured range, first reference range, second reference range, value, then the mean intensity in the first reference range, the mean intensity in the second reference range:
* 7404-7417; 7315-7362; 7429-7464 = -1.6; 30.4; 31.4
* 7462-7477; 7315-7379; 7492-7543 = 0.5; 30.5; 31.5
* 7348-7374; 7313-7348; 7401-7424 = 0.4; 29.9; 34.4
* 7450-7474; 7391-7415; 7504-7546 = 3.4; 40.5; 31.8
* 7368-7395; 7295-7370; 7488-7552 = -4.9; 30.4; 31.6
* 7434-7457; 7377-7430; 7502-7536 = 1.7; 36.6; 31.3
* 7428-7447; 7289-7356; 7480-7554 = 0.1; 30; 31.5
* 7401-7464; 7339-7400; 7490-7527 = 1.5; 34.5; 31.3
